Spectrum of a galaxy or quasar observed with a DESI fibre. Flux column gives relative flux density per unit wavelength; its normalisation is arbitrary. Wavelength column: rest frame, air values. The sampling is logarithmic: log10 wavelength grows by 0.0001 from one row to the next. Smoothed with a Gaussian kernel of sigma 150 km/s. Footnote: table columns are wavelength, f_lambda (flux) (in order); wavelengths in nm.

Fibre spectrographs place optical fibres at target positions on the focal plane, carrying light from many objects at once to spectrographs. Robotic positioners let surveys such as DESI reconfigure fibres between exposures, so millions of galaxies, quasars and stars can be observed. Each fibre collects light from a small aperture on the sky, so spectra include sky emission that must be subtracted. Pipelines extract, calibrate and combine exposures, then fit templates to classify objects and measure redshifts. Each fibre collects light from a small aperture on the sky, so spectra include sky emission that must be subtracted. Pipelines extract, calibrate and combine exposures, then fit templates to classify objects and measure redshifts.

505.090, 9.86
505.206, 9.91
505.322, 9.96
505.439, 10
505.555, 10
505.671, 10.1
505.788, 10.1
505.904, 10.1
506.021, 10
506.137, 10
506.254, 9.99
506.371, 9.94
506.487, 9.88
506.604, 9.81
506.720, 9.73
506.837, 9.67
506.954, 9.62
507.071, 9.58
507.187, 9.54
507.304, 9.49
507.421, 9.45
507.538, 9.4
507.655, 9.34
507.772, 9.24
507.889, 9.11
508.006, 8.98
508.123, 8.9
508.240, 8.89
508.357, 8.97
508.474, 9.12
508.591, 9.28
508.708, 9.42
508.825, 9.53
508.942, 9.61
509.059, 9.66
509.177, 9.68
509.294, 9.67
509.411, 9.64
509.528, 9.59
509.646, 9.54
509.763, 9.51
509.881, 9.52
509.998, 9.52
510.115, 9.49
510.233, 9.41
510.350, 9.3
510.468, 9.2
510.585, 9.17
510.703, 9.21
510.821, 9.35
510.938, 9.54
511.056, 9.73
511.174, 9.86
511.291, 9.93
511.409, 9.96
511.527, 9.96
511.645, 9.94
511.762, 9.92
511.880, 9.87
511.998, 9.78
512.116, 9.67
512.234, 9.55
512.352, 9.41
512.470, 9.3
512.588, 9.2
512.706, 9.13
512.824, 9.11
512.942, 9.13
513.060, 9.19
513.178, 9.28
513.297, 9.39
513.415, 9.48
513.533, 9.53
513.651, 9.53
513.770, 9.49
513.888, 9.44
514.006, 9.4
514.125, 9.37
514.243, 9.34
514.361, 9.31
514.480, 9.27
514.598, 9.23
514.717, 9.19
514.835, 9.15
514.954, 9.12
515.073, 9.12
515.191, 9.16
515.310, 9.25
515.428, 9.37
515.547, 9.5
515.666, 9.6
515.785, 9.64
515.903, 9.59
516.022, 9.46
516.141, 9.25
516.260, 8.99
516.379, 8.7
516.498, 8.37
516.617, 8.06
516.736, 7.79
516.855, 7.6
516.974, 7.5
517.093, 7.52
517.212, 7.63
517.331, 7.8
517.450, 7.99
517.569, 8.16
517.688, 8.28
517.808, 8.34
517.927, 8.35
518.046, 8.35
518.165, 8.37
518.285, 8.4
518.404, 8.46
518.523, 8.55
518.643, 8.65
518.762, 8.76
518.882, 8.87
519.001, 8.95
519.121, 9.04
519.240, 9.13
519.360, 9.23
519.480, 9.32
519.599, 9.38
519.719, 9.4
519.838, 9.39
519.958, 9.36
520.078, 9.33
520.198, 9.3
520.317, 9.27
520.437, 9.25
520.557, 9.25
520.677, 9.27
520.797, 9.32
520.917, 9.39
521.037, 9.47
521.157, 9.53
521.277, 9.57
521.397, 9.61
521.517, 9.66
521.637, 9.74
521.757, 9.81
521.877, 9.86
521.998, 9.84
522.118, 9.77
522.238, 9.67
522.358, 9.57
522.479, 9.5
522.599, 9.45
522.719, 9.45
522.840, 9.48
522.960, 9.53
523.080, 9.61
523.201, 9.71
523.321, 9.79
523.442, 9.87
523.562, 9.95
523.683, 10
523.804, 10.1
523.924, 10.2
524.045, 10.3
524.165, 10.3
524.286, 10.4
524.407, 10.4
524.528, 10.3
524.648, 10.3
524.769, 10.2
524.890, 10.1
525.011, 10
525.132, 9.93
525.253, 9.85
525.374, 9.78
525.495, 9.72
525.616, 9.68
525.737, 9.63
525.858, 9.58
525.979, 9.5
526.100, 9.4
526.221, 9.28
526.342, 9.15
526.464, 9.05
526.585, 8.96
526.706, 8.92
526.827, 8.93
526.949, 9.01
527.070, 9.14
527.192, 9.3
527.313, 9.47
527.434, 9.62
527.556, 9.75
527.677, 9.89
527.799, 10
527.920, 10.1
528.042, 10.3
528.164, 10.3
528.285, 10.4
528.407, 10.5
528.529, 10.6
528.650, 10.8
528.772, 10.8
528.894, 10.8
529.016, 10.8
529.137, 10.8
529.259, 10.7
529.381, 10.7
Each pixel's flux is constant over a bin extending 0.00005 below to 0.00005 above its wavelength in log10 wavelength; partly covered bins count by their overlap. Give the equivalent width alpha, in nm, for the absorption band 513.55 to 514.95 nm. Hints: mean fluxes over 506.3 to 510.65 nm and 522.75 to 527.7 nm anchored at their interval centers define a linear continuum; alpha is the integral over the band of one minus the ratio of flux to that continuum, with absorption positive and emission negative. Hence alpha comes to 0.03 nm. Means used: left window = 9.44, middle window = 9.33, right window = 9.71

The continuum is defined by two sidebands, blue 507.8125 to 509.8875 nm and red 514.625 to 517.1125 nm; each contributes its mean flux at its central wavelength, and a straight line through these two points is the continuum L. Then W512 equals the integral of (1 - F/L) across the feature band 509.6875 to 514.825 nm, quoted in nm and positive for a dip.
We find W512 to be -0.190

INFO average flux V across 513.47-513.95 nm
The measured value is 9.51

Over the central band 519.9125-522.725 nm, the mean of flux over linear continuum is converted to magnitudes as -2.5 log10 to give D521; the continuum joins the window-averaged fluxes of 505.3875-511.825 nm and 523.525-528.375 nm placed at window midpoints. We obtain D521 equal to 0.02 mag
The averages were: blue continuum 9.58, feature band 9.51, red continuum 9.78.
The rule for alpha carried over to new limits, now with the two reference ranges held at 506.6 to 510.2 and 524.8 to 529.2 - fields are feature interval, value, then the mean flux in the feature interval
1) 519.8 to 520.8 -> 0.04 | 9.3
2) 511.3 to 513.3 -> 0.00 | 9.53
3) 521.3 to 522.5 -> 0.00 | 9.7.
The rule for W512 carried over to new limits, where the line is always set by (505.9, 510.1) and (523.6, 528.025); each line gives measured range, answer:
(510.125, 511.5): 0.00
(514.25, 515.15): 0.04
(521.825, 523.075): 0.01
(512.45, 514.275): 0.05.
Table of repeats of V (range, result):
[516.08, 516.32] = 9.11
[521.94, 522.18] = 9.82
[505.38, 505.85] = 10.1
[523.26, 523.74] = 9.9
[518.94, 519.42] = 9.09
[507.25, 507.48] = 9.46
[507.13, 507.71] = 9.43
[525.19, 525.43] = 9.81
